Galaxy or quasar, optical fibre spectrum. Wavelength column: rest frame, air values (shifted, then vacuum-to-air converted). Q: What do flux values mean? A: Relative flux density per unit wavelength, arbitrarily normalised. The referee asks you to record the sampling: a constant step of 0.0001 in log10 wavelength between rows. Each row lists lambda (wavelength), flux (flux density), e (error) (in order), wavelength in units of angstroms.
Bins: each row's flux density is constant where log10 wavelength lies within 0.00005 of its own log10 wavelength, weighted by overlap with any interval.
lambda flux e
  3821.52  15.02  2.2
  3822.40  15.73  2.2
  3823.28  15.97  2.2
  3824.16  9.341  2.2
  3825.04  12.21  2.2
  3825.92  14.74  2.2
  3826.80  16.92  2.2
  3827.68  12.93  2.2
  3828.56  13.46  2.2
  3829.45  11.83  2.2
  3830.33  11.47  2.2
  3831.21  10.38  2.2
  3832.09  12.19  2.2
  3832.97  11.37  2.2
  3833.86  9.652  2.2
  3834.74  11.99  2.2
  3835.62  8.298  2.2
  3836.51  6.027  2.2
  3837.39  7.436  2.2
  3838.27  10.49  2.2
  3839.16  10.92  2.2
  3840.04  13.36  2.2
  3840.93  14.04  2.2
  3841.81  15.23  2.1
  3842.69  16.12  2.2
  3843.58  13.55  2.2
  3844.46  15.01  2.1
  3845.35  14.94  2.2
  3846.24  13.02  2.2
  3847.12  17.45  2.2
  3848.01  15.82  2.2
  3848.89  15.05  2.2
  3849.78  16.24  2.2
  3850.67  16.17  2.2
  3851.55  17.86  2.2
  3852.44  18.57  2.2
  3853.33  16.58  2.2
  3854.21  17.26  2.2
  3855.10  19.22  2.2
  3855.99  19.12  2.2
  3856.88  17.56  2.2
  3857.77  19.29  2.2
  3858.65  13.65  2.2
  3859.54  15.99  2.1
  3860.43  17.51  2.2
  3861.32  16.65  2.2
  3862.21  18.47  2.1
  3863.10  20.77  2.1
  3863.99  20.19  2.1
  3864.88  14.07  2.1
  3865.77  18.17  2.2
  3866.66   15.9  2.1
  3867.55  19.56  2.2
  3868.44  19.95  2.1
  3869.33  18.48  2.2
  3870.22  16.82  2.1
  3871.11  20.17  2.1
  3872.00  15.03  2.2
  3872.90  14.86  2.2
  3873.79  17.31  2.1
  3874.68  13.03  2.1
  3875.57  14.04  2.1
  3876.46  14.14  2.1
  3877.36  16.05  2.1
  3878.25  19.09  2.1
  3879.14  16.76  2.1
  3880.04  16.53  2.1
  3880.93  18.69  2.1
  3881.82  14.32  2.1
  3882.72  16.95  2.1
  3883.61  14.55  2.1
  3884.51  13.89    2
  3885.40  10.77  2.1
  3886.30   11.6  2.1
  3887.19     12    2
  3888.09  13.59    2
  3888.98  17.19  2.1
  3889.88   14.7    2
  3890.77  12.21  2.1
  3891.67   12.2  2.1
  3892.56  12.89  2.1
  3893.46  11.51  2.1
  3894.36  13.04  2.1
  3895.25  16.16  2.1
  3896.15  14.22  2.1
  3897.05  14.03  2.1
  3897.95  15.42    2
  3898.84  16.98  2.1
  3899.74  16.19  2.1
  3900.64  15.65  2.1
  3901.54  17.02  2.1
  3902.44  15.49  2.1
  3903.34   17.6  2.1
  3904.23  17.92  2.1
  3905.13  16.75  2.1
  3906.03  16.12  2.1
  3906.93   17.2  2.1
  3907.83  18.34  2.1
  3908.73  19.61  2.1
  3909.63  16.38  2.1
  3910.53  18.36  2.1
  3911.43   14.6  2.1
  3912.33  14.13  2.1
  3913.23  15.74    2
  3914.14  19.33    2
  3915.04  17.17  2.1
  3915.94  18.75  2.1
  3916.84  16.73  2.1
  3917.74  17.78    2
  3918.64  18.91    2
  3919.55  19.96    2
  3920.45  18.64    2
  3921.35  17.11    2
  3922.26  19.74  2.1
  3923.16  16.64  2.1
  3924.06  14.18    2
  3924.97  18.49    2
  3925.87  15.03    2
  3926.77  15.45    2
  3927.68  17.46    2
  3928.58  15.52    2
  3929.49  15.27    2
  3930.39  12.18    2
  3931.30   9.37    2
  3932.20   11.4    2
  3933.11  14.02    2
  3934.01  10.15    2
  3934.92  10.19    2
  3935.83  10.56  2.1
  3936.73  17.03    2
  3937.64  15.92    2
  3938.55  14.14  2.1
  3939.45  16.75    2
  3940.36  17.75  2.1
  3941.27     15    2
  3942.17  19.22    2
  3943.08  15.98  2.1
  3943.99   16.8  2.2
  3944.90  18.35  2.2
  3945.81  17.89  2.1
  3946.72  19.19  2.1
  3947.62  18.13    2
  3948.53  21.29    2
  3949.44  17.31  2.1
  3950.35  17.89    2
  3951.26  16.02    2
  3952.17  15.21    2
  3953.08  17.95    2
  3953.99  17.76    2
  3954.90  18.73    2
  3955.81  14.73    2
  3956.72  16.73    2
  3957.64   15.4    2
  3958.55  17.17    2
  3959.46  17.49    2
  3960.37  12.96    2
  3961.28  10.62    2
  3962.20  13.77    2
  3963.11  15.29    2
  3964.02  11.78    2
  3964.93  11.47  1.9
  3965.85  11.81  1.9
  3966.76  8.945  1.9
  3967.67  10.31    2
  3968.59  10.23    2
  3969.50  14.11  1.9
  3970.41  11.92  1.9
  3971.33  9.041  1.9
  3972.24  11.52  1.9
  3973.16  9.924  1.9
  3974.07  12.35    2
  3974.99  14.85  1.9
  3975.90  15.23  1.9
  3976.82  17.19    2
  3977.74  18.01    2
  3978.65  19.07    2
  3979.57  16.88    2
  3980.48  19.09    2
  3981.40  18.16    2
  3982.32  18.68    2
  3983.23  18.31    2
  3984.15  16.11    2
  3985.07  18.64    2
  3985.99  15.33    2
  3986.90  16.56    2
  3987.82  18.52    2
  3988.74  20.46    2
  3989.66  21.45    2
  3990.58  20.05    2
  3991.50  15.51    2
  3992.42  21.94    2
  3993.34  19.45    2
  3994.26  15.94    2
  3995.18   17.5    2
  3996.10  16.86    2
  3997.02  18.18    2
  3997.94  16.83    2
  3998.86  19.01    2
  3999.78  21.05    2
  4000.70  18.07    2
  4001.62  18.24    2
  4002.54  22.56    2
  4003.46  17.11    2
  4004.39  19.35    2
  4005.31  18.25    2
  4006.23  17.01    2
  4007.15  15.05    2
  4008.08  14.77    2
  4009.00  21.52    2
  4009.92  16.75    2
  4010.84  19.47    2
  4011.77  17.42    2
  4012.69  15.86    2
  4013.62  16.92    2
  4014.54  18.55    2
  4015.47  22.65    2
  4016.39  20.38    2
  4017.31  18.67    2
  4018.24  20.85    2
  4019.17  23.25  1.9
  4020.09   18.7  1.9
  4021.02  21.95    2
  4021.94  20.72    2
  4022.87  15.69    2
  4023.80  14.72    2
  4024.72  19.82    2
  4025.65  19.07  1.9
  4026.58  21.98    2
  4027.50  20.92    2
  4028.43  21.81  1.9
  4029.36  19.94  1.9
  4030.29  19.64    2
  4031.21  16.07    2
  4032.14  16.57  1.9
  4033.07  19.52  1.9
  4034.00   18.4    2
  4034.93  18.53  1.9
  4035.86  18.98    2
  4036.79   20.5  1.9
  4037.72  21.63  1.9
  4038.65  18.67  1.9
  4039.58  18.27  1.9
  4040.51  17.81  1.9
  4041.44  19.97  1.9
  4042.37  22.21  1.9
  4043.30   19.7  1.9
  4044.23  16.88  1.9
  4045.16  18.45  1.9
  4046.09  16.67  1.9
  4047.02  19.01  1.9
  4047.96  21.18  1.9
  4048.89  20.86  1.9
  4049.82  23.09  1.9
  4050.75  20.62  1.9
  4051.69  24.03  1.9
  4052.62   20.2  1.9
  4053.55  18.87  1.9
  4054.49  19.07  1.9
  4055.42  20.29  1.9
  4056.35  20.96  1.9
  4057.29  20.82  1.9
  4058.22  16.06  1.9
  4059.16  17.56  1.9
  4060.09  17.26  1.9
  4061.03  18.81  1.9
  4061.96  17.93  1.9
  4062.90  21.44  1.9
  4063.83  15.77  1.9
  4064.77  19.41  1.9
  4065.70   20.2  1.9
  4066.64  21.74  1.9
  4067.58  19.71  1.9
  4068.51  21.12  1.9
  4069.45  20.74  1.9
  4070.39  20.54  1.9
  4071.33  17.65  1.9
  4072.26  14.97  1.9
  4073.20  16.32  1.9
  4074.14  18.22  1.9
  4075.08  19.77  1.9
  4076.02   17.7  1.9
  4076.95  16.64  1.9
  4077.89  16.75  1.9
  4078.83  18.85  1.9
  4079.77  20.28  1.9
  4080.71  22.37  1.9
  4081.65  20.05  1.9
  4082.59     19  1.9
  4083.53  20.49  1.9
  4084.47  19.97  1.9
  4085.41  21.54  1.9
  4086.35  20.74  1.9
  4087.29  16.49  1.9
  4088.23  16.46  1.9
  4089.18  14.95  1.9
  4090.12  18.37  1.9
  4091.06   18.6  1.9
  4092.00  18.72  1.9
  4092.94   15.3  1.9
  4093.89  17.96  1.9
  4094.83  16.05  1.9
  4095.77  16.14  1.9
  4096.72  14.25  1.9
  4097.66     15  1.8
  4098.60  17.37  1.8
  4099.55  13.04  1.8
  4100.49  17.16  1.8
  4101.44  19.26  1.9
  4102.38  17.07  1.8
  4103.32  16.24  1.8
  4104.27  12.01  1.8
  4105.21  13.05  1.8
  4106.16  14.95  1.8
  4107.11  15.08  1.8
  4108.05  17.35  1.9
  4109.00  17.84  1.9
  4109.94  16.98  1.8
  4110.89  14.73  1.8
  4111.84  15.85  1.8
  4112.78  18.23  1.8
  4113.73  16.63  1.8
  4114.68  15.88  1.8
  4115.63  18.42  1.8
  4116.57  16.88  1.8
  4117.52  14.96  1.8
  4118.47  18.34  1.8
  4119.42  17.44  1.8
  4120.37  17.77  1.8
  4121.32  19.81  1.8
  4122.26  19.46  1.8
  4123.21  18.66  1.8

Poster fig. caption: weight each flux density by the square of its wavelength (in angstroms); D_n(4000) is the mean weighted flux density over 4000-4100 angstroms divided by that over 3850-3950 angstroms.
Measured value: 1.3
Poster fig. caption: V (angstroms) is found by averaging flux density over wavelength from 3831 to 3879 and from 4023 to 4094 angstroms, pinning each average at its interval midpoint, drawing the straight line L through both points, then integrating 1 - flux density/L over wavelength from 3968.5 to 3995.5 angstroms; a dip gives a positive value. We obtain 1.9 angstroms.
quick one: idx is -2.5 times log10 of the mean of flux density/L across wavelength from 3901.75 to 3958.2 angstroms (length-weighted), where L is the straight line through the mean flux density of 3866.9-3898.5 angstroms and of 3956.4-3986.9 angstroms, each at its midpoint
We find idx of -0.112 mag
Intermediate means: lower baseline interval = 15.2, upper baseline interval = 14.5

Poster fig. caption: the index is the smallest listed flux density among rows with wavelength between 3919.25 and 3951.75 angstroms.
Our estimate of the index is 9.37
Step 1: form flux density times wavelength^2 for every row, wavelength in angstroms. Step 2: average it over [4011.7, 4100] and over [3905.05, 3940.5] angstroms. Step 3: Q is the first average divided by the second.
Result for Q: 1.27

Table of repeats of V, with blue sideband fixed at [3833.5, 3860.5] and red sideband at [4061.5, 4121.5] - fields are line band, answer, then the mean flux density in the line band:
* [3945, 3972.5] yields 2.0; 14.8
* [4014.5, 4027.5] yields -2.4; 19.9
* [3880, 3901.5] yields 1.1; 14.4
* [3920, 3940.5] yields 1.0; 14.9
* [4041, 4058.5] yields -2.9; 20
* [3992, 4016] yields -2.6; 18.3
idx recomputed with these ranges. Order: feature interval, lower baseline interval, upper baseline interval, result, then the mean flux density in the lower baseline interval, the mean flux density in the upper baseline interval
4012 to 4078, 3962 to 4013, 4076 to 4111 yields -0.14 mag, 16.4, 17.3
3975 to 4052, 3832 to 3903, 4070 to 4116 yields -0.14 mag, 15.2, 17.3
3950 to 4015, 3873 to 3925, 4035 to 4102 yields 0.06 mag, 15.9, 18.8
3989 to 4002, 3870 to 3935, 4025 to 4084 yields -0.04 mag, 15.6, 19.3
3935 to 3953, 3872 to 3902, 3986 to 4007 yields 0.00 mag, 14.8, 18.5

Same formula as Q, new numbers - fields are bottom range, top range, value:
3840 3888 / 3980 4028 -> 1.23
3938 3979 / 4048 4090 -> 1.34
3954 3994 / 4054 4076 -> 1.28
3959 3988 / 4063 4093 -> 1.37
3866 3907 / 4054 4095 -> 1.33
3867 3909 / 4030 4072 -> 1.34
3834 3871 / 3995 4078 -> 1.33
